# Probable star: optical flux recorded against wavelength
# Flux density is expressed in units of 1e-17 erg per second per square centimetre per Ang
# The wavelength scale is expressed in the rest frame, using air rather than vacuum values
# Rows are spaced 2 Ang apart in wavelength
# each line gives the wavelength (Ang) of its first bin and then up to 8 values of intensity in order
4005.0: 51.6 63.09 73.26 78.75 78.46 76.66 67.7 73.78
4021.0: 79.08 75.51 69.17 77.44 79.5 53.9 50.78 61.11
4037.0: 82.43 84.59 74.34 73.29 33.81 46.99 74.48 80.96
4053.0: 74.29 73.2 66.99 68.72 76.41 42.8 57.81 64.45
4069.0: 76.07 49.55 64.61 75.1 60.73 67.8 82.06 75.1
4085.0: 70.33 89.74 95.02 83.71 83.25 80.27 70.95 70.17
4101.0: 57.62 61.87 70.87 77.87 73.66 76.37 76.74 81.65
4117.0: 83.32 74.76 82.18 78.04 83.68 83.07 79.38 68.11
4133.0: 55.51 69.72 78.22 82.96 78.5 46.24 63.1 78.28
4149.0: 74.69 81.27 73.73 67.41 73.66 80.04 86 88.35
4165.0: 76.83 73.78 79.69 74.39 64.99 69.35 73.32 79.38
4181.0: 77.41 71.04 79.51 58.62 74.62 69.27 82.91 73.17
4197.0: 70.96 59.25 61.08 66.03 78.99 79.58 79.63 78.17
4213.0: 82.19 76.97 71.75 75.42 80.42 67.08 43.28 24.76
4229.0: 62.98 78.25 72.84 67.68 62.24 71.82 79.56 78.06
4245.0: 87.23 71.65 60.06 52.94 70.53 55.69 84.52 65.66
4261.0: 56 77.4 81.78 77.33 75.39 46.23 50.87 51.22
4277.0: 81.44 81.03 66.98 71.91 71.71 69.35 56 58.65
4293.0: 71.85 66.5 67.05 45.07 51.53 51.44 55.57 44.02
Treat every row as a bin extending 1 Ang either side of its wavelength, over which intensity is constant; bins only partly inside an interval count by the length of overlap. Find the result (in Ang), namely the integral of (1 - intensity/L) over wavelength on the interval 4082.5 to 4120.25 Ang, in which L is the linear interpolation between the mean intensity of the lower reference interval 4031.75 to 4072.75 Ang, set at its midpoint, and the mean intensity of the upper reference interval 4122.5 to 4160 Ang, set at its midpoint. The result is -3.62 Ang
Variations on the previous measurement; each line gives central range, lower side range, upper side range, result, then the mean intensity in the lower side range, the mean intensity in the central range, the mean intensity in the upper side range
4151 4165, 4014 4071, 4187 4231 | -1.89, 68.1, 78.3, 69.4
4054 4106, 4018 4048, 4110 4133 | 1.81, 67.7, 70.6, 77.8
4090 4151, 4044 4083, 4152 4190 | -3.42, 65.4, 74.3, 74.8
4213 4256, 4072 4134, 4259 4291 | 1.02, 75.3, 67.5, 67.3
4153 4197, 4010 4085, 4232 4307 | -4.86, 68.9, 74.8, 66.3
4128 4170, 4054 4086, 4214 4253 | -4.20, 67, 74.1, 67.7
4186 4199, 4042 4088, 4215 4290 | -0.60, 67.2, 70.6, 67.7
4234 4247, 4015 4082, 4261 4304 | -1.71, 68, 74.2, 65.1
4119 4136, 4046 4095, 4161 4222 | -0.55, 71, 74.9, 74.4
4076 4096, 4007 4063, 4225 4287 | -2.72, 69.9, 78.8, 67.5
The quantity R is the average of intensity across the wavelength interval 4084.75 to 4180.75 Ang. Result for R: 75.5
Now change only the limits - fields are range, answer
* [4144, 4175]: 75.5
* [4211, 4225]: 73.5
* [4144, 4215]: 74.3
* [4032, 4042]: 70.7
